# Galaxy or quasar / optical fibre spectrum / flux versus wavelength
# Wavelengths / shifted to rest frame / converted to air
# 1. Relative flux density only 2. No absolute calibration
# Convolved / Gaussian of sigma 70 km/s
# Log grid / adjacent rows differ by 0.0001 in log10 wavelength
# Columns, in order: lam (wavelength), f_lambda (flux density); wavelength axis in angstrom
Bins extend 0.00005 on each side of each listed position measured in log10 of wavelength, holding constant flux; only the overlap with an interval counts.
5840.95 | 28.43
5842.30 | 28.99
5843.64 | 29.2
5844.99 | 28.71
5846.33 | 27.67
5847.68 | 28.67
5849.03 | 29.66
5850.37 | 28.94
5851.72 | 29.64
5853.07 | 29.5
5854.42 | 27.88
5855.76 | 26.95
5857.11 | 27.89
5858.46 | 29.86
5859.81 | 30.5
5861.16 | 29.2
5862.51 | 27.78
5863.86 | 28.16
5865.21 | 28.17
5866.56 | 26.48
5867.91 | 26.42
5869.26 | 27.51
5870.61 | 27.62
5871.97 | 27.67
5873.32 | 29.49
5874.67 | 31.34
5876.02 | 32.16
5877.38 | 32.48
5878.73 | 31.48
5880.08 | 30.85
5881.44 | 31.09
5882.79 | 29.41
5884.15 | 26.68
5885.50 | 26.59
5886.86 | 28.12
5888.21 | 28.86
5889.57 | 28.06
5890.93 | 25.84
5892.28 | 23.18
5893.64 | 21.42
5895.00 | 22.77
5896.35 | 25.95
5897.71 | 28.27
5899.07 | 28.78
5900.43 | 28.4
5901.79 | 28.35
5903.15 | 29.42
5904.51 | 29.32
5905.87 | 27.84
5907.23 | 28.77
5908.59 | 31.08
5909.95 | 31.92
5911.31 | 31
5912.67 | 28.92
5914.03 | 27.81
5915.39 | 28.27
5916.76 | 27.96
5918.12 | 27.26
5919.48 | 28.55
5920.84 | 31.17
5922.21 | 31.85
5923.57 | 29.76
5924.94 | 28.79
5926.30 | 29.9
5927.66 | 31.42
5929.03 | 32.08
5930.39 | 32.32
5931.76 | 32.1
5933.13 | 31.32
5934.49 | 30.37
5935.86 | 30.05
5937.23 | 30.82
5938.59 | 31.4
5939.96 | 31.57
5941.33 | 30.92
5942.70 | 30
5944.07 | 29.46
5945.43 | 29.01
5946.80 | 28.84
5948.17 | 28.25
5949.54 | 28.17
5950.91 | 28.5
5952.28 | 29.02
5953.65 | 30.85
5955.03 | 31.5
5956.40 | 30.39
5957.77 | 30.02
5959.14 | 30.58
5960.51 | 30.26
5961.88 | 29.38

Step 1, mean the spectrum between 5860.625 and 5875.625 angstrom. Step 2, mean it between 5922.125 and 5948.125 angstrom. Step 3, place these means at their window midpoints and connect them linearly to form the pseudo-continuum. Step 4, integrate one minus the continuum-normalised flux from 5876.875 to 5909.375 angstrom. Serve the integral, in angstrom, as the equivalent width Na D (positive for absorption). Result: 1.2 angstrom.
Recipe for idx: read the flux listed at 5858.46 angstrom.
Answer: 29.86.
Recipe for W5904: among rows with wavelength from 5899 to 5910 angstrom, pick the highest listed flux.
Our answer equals 31.92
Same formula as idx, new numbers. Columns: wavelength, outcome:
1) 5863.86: 28.16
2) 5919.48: 28.55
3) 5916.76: 27.96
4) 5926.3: 29.9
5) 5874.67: 31.34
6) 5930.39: 32.32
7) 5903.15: 29.42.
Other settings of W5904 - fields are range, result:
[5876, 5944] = 32.48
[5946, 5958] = 31.5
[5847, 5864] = 30.5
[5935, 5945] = 31.57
